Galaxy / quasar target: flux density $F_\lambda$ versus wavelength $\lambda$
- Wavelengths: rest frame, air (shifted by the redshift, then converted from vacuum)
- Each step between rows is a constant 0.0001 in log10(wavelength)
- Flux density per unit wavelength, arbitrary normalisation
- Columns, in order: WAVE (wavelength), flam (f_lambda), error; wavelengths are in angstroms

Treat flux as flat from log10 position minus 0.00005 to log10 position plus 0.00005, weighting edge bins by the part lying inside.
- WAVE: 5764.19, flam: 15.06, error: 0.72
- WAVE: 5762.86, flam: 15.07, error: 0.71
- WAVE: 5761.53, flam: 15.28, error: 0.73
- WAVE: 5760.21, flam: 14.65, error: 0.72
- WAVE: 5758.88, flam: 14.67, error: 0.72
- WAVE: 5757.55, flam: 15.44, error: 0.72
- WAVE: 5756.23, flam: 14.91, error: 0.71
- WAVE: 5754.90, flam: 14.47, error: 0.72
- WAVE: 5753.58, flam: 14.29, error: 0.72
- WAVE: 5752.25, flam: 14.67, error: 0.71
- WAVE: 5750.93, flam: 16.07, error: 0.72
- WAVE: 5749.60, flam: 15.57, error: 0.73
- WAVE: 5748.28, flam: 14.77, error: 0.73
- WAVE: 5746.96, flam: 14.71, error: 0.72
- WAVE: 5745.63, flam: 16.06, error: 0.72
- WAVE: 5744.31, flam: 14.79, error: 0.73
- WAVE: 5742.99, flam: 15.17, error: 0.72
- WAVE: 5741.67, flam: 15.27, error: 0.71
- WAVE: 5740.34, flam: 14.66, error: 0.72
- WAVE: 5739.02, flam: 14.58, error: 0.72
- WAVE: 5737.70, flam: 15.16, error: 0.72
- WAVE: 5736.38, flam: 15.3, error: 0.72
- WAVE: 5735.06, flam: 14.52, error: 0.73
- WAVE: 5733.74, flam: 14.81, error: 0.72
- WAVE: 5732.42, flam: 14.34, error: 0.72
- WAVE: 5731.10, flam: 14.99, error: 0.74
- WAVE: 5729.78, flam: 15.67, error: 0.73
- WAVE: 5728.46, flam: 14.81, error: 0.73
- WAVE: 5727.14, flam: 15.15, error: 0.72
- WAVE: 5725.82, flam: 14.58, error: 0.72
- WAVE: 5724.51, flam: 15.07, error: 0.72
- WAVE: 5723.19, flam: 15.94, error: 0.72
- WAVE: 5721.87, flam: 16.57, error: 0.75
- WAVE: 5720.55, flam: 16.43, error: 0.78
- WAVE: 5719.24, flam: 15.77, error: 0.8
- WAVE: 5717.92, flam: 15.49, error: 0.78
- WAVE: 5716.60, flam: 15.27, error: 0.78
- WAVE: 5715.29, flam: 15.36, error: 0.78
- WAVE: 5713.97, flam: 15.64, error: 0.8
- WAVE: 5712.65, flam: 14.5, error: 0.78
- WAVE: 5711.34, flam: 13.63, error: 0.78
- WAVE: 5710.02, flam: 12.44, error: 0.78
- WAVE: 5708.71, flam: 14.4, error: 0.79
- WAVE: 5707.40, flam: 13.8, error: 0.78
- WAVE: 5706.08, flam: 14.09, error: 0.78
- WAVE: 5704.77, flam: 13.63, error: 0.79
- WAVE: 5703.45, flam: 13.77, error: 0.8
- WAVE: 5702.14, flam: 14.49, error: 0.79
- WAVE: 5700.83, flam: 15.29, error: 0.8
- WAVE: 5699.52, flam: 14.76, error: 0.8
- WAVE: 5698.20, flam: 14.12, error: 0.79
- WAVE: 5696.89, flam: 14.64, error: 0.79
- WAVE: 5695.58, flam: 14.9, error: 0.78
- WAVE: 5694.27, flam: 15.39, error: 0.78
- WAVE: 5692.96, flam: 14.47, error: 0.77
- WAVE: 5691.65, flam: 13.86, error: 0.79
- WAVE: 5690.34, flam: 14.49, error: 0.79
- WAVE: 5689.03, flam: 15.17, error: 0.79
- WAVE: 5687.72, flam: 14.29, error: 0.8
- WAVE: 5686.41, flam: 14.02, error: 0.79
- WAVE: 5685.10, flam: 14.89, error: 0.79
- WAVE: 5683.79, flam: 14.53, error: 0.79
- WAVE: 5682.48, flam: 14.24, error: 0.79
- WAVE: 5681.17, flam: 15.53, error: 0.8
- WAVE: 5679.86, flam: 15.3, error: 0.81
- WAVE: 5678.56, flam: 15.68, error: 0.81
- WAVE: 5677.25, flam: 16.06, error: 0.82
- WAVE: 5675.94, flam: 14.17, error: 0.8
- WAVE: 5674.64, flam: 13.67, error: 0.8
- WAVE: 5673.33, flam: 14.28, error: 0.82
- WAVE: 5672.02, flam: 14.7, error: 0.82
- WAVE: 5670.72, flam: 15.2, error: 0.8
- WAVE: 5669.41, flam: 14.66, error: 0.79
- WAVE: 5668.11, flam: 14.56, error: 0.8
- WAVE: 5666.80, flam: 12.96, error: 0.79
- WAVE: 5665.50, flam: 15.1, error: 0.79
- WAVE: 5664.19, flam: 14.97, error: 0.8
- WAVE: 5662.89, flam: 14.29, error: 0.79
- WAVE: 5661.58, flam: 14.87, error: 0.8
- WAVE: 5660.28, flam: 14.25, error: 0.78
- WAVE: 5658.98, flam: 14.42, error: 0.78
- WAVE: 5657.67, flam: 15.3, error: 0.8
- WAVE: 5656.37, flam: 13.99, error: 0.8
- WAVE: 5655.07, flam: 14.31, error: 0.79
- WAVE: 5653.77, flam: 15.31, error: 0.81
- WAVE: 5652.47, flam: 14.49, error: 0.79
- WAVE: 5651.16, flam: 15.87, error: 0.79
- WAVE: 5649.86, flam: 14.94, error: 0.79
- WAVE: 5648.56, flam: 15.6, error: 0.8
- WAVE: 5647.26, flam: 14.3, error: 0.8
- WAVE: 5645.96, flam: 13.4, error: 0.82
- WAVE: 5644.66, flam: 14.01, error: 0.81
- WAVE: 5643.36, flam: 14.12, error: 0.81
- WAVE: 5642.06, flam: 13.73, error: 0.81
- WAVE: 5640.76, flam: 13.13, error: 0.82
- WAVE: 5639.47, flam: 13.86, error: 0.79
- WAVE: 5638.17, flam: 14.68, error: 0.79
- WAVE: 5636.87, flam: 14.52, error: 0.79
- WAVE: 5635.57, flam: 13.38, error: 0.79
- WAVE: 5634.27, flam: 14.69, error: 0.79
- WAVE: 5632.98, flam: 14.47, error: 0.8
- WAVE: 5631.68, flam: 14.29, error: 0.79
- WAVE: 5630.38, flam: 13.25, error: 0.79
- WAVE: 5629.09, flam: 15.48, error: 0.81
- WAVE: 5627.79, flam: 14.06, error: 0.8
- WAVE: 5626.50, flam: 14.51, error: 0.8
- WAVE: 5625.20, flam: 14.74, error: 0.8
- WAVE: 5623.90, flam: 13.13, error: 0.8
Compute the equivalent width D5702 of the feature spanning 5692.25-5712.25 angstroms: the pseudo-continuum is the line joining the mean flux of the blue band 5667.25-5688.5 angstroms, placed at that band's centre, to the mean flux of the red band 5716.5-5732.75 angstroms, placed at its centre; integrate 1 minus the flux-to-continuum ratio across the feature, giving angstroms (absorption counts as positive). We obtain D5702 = 1.1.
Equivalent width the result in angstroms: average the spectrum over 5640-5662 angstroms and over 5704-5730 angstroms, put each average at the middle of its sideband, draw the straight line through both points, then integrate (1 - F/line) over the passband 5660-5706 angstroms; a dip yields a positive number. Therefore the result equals 0.23 angstroms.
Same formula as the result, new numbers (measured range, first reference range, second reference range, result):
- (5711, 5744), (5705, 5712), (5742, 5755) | -1.87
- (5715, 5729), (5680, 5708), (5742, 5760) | -0.70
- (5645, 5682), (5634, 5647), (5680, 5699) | -1.18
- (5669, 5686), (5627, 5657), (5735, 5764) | -0.31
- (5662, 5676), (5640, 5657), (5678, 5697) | 0.15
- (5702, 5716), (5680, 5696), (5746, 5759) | 0.58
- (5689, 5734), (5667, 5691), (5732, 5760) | 0.14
